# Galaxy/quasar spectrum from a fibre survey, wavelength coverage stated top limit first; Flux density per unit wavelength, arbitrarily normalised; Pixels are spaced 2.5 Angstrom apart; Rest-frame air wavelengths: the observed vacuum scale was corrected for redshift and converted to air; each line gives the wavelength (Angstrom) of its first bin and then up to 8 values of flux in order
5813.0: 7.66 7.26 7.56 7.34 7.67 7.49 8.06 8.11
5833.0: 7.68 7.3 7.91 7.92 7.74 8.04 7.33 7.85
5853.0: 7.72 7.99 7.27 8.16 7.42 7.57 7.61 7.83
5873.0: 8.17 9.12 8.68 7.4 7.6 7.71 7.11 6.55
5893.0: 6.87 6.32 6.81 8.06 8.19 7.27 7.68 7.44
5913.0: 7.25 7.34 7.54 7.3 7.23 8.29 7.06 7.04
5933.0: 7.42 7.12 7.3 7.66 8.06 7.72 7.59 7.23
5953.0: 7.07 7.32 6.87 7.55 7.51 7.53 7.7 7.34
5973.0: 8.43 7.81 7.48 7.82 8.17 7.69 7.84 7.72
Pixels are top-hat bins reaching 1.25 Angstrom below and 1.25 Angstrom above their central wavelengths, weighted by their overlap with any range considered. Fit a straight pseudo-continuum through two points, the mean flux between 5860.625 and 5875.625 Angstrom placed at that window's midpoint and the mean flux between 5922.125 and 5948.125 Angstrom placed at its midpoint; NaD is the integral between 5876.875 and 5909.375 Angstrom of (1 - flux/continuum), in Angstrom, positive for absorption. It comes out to 1.4 Angstrom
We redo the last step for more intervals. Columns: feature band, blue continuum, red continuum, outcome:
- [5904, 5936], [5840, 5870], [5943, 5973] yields 0.7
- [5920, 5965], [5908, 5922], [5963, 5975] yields 0.9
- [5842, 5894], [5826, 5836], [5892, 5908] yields -1.2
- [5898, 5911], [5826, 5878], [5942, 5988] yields 0.1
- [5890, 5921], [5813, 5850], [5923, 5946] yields 1.0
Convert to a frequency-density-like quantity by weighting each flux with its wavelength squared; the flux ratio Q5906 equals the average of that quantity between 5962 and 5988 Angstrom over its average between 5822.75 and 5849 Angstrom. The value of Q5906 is 1.05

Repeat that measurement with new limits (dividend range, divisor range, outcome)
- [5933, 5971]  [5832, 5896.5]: 1.00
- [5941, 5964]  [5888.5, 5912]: 1.05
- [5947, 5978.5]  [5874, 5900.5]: 1.03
